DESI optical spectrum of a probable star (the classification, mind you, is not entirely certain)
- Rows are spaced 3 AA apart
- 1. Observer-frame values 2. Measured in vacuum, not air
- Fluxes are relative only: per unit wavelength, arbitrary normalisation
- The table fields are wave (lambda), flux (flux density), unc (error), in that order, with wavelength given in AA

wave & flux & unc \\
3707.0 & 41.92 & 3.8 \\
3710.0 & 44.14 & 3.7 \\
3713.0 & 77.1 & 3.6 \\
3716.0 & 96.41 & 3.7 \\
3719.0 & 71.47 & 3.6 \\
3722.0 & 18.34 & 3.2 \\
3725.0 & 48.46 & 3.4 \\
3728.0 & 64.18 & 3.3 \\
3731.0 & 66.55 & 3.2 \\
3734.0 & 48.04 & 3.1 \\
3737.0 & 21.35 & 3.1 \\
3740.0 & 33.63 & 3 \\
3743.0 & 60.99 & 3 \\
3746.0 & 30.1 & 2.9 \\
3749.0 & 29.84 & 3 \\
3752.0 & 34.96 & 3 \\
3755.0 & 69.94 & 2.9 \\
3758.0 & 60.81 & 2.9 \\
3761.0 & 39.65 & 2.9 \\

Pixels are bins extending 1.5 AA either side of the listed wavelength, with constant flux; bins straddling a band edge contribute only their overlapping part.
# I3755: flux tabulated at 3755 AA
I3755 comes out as 69.94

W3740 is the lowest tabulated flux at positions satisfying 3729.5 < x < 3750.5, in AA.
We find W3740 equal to 21.35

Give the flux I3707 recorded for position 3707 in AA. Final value 41.92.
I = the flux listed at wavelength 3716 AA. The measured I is 96.41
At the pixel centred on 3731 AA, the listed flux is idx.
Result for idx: 66.55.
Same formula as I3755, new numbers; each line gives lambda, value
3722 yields 18.34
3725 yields 48.46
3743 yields 60.99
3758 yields 60.81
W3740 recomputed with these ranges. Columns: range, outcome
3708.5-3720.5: 44.14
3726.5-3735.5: 48.04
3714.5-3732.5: 18.34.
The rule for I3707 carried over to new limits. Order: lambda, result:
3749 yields 29.84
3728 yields 64.18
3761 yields 39.65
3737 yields 21.35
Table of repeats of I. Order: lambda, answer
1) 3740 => 33.63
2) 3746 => 30.1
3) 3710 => 44.14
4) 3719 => 71.47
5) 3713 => 77.1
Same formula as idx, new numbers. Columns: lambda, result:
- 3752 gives 34.96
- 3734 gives 48.04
